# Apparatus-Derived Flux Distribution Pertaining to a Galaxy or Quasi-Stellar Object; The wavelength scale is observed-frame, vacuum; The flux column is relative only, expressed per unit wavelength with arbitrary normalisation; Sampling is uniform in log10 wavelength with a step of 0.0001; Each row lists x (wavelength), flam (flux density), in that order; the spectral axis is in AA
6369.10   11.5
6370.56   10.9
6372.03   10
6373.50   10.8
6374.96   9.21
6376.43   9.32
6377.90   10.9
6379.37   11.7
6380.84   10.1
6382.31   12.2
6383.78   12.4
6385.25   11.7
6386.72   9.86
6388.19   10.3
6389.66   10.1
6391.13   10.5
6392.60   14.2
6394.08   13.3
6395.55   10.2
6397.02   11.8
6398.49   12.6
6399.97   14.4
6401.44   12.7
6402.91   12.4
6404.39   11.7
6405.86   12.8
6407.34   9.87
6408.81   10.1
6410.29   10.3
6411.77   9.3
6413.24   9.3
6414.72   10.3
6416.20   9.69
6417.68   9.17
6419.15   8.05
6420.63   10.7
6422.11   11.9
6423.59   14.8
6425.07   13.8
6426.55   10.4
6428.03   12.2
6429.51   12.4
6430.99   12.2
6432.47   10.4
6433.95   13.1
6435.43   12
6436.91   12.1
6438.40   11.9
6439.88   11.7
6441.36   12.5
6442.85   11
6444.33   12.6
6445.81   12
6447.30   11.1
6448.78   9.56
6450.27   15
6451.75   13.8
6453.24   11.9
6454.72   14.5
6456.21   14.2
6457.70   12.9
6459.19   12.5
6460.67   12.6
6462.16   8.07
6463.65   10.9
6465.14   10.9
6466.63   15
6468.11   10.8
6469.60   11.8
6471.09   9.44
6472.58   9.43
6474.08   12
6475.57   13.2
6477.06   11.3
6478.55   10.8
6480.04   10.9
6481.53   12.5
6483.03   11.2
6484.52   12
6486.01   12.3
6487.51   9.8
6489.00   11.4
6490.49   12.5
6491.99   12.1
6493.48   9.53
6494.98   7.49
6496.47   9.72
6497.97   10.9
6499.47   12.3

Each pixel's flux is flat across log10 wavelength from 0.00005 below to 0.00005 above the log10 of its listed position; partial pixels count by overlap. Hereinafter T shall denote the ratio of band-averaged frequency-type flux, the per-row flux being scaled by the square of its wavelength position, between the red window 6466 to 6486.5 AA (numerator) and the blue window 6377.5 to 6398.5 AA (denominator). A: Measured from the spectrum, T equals 1.0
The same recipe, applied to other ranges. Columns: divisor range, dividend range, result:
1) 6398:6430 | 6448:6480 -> 1.07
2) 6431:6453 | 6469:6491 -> 0.95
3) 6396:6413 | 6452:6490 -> 1.04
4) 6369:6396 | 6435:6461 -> 1.15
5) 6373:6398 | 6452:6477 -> 1.10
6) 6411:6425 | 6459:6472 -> 1.09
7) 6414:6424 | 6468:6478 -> 1.08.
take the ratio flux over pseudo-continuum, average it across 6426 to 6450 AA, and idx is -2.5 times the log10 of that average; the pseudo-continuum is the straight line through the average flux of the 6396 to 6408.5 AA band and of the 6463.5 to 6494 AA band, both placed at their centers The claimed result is 0.01 mag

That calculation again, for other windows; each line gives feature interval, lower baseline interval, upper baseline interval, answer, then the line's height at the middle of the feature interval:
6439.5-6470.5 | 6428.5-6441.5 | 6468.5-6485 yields -0.04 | 11.7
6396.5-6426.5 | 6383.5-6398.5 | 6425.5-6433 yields 0.03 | 11.6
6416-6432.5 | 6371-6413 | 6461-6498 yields -0.02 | 11.2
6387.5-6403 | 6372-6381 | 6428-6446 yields -0.11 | 10.8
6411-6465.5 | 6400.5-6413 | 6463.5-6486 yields -0.03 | 11.3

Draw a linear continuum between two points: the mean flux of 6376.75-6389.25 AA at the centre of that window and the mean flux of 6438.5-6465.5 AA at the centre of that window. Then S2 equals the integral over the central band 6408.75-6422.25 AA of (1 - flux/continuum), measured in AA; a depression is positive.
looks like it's 2.07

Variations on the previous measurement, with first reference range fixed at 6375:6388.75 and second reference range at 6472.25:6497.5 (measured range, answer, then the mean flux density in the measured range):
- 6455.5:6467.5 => -1.2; 12.1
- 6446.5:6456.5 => -1.6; 12.8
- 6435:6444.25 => -0.8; 11.9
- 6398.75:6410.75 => -1.0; 11.8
